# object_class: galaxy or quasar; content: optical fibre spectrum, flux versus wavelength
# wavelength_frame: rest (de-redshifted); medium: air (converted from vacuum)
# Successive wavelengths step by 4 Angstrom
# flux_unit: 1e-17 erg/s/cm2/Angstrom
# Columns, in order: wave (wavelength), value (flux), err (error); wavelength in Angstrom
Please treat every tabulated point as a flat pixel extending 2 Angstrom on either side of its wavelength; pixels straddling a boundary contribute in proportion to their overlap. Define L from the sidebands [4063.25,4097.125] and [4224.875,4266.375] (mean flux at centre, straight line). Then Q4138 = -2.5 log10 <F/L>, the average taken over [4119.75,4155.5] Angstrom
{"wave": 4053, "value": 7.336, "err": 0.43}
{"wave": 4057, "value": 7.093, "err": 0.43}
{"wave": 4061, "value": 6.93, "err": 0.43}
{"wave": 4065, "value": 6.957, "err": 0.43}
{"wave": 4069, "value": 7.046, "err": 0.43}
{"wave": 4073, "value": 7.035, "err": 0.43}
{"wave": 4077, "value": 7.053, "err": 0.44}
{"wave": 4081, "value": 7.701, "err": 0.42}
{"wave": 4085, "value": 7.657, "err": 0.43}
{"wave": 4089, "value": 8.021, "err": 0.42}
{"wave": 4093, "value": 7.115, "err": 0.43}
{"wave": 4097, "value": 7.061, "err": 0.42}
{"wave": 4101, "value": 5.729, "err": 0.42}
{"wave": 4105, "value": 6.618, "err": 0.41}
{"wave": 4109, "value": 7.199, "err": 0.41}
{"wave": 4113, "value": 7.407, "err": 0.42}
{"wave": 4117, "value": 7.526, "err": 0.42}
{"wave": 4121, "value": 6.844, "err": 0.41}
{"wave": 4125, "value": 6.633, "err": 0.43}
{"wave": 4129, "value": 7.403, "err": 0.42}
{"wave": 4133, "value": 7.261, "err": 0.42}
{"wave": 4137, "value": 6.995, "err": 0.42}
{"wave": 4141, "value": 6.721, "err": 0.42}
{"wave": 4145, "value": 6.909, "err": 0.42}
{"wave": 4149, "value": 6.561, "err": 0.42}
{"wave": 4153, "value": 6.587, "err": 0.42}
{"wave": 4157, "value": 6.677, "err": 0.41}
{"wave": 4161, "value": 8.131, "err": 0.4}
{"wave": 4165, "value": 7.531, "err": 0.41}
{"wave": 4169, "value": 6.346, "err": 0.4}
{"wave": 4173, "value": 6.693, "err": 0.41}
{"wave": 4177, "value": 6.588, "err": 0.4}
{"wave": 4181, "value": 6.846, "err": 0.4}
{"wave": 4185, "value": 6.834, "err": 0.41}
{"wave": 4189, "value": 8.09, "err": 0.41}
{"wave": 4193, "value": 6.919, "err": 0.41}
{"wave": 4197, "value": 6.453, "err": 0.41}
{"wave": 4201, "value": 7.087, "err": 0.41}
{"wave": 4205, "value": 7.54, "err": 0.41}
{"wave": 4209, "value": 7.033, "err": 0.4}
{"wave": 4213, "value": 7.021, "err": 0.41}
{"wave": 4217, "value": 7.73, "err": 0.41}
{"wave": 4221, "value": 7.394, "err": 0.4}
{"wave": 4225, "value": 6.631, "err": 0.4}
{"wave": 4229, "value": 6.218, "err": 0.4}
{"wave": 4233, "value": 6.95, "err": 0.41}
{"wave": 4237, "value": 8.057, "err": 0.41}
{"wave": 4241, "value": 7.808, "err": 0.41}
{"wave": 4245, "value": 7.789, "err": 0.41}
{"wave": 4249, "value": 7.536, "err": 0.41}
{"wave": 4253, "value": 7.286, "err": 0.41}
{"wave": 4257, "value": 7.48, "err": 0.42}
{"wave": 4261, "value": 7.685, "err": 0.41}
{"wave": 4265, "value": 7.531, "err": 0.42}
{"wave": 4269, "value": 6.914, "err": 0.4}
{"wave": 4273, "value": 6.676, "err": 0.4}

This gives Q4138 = 0.07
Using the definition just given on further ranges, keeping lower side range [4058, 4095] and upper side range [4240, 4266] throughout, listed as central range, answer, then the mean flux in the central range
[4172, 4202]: 0.079 mag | 6.94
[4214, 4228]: 0.054 mag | 7.16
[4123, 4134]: 0.042 mag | 7.08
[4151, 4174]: 0.063 mag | 7.01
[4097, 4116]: 0.079 mag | 6.81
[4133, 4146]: 0.069 mag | 6.93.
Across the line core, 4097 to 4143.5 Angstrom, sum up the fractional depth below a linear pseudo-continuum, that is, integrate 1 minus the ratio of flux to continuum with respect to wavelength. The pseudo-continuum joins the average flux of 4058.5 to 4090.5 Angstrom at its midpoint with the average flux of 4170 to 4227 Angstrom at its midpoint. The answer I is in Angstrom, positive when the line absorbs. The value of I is 1.64 Angstrom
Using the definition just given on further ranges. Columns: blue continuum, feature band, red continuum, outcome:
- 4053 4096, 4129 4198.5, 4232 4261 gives 4.34 Angstrom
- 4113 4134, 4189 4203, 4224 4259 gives 0.50 Angstrom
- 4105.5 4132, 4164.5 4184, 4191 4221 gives 1.06 Angstrom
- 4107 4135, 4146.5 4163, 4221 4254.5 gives 0.52 Angstrom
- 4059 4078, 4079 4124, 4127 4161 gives -1.12 Angstrom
